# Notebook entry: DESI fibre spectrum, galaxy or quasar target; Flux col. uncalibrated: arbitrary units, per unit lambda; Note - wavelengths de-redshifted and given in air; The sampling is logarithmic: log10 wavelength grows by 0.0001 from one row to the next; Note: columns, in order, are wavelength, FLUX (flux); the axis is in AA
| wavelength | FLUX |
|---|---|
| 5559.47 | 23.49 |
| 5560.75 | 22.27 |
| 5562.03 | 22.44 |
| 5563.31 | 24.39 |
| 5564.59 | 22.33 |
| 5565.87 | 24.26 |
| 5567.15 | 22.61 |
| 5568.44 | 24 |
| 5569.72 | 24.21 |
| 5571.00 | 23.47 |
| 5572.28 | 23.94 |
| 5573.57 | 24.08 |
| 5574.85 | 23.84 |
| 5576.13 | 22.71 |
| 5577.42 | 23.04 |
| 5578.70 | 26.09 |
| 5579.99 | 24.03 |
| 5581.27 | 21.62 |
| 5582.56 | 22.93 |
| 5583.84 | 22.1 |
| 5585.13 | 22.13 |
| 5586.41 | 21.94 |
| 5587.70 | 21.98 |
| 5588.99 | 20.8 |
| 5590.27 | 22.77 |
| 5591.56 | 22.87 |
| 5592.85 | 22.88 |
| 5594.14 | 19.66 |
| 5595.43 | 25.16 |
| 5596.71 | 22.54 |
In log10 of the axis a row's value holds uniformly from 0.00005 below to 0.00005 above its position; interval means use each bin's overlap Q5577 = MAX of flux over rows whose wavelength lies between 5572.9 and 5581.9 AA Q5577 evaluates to 26.09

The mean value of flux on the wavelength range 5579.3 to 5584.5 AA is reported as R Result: 22.7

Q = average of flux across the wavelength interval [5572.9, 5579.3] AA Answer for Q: 23.9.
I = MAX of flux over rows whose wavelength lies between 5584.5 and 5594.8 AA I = 22.88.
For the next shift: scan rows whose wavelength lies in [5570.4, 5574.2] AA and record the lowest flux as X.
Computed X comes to 23.47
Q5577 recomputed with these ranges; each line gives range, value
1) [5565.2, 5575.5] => 24.26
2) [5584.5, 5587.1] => 22.13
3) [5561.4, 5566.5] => 24.39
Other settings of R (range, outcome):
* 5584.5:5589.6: 21.7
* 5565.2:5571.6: 23.7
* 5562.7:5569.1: 23.5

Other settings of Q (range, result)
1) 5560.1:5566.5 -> 23.2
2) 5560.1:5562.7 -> 22.4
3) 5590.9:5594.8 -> 21.8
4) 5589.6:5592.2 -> 22.8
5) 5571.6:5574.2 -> 24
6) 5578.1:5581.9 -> 23.9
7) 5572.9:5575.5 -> 24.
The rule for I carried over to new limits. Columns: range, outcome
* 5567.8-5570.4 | 24.21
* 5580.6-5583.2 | 22.93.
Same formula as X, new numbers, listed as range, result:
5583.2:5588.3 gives 21.94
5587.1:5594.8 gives 19.66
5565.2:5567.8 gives 22.61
